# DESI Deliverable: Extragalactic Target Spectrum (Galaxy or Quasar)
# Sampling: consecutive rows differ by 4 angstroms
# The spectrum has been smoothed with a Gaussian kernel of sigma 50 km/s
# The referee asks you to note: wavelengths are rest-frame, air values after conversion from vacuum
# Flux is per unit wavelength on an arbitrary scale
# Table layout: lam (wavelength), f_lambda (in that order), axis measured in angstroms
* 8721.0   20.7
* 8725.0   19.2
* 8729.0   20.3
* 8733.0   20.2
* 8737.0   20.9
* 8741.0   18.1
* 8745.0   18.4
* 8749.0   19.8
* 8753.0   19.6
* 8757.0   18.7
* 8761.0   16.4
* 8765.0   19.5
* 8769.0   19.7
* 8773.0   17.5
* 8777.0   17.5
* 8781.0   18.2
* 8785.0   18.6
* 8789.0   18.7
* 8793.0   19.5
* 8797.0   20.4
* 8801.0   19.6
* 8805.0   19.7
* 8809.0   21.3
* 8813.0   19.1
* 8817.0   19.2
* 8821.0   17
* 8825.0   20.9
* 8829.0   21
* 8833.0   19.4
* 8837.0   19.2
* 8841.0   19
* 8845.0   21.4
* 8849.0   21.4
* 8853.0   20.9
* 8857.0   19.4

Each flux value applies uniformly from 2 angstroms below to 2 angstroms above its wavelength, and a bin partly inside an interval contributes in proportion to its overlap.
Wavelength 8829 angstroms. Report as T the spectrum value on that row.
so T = 21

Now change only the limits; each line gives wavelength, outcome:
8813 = 19.1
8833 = 19.4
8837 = 19.2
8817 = 19.2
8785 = 18.6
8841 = 19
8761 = 16.4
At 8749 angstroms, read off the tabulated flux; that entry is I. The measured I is 19.8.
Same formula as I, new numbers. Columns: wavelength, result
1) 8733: 20.2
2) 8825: 20.9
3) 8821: 17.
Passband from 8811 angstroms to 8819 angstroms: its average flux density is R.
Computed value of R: 19.1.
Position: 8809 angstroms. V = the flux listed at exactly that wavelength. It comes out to 21.3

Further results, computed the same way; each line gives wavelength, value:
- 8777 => 17.5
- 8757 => 18.7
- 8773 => 17.5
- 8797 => 20.4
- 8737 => 20.9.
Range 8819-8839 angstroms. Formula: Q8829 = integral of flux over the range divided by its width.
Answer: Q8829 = 19.5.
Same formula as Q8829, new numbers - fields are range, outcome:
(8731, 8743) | 19.7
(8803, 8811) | 20.5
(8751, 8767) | 18.5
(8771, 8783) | 17.7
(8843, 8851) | 21.4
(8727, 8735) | 20.2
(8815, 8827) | 19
